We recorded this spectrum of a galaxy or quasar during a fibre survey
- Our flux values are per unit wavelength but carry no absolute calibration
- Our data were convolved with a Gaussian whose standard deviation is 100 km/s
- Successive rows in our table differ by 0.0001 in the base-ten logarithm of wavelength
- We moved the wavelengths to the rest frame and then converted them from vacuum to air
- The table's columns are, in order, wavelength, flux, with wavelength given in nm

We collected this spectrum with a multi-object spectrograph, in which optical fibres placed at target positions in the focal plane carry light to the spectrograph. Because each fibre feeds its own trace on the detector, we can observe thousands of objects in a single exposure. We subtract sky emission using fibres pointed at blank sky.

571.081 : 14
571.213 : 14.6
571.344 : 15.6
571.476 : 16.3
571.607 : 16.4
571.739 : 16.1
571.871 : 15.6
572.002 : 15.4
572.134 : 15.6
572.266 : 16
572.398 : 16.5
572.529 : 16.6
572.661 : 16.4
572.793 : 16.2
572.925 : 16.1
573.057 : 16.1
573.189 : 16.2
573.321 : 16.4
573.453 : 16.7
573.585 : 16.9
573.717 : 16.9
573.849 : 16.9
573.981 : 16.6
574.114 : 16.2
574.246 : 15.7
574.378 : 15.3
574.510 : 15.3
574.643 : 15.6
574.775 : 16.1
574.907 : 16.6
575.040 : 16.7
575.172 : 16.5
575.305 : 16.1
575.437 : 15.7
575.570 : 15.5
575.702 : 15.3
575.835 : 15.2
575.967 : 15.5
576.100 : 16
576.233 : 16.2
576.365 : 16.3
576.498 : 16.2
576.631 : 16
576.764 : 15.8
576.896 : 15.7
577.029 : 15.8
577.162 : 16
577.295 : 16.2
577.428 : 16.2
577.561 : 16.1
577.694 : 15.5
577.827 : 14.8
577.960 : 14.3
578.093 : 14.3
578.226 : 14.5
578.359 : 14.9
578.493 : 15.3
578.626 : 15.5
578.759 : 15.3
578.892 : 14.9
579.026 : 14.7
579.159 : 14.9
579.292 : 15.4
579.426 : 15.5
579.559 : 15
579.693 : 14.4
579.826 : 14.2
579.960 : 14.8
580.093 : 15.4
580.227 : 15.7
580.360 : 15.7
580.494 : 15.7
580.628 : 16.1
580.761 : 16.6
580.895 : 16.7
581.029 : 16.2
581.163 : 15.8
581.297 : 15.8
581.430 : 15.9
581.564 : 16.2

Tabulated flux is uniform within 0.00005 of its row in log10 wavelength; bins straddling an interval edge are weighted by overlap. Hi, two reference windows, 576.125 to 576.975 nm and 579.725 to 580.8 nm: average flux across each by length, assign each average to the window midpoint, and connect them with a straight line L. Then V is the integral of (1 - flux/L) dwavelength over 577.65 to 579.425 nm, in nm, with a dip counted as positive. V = 0.087 nm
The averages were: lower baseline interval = 16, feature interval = 15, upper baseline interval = 15.5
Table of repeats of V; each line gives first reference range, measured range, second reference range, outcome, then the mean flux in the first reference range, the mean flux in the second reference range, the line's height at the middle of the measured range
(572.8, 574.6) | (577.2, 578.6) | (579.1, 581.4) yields 0.049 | 16.2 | 15.5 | 15.8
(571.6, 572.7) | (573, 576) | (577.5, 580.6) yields -0.072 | 16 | 15.1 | 15.7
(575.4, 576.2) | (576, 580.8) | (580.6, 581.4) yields 0.132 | 15.5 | 16.2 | 15.9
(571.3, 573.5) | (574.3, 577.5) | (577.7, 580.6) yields -0.072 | 16.1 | 15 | 15.6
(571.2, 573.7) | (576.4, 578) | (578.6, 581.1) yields -0.008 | 16.1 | 15.4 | 15.7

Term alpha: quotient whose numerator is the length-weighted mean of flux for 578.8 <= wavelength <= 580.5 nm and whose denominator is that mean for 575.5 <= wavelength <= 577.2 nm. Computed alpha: 0.95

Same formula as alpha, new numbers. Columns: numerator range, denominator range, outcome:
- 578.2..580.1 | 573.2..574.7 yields 0.92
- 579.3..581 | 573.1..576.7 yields 0.96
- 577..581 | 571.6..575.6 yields 0.95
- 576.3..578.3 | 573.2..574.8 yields 0.96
